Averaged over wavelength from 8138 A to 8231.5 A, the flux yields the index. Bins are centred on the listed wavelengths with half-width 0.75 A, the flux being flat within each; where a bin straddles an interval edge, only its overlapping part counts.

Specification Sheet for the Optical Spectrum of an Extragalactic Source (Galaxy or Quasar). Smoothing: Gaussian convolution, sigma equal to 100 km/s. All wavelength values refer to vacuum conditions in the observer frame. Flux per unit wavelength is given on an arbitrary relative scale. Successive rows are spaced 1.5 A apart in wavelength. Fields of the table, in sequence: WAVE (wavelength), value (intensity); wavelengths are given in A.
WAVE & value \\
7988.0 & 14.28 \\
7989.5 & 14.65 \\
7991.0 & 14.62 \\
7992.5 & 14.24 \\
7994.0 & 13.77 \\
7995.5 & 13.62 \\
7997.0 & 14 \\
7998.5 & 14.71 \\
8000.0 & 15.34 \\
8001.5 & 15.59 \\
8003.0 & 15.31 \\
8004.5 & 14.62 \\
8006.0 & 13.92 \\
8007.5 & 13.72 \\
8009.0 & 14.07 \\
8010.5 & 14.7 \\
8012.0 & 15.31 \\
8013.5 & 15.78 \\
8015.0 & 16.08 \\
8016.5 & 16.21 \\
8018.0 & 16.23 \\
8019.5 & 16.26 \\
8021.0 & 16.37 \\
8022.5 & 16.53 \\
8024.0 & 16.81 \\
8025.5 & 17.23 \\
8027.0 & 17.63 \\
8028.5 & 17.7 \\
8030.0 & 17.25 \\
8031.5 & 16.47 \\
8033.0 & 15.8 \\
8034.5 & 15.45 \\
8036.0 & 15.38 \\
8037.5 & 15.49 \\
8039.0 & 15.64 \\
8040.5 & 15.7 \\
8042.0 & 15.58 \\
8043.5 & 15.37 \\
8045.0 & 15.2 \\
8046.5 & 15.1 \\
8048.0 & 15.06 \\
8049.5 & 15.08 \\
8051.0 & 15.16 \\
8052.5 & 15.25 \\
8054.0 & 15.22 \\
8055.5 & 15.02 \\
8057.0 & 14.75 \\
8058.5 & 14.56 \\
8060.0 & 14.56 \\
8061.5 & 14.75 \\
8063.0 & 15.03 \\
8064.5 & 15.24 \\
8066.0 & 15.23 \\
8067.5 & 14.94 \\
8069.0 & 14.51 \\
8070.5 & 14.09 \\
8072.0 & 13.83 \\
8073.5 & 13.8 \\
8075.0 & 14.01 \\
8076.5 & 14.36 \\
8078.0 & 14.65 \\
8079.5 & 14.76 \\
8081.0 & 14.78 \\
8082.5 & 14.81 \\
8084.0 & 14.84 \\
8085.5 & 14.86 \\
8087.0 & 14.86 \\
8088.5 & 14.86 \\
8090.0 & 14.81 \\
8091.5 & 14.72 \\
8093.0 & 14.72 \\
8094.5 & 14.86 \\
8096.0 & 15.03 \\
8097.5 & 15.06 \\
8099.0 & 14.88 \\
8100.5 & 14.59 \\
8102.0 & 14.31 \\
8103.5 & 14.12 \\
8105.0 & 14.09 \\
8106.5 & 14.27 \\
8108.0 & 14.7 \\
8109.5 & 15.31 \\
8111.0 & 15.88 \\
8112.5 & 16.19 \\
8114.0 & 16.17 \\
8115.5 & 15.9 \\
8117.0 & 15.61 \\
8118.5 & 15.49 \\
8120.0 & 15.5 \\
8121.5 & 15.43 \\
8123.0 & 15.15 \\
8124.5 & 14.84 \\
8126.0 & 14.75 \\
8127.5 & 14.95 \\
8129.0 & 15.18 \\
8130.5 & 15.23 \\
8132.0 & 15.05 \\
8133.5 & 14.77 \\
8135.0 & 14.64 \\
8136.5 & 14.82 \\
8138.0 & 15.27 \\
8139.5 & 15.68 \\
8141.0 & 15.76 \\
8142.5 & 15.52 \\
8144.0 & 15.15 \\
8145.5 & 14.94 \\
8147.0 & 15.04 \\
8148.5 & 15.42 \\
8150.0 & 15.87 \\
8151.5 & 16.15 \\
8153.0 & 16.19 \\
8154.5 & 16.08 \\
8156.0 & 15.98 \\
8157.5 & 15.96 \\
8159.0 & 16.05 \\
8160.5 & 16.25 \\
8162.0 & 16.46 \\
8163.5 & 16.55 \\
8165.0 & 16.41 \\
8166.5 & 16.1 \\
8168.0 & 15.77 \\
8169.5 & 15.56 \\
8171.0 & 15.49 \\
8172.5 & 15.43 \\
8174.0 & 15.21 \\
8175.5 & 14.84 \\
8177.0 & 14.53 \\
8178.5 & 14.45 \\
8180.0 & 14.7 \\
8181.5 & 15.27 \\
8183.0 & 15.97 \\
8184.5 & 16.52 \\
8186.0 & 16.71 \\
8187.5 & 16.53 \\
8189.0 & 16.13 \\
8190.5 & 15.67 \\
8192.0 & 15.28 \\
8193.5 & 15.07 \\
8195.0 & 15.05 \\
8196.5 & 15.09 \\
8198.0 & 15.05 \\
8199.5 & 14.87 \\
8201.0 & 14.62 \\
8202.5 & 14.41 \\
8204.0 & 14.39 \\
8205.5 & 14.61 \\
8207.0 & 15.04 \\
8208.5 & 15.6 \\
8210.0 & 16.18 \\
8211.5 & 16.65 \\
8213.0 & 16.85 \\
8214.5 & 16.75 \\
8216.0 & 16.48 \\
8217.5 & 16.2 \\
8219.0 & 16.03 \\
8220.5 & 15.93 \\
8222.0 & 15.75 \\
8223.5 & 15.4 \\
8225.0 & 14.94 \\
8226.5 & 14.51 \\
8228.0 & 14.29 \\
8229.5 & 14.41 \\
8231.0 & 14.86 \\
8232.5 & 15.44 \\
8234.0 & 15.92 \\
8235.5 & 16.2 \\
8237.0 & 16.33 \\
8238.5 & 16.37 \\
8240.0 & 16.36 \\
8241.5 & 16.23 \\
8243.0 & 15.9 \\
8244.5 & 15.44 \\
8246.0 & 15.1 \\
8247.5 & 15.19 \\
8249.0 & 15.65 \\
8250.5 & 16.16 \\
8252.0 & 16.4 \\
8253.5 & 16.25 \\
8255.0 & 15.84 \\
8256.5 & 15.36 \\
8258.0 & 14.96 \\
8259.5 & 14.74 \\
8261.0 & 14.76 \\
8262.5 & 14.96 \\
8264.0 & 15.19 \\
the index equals 15.6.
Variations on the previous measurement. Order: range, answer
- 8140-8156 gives 15.6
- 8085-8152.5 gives 15.1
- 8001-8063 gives 15.6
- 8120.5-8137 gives 15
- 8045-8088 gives 14.8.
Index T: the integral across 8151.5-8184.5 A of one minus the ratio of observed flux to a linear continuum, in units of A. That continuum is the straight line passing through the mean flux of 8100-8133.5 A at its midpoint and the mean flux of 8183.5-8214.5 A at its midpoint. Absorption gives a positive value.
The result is -0.7 A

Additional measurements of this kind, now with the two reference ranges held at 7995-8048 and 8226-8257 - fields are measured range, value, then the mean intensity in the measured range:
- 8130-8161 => 0.23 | 15.5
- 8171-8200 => 0.44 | 15.4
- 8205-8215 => -0.21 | 16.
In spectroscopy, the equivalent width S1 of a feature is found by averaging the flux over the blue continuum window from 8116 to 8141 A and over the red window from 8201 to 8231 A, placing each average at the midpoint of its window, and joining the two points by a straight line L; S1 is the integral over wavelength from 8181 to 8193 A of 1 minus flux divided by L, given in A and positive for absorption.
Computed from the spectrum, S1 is -0.5 A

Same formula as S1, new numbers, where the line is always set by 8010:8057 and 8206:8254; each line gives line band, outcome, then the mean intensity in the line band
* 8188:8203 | 0.59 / 15.2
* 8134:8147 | 0.50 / 15.2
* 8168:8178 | 0.37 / 15.2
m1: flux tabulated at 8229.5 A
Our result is 14.41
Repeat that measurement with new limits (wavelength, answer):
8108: 14.7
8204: 14.39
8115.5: 15.9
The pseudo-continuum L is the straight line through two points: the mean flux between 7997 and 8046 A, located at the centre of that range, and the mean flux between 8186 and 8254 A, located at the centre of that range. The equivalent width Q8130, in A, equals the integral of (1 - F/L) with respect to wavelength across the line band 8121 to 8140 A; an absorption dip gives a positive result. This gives 0.7 A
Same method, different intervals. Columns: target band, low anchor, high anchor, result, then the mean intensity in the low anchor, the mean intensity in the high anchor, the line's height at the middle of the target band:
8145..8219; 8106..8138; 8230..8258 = -0.6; 15.2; 15.8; 15.5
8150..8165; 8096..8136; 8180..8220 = -0.8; 15.1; 15.6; 15.4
